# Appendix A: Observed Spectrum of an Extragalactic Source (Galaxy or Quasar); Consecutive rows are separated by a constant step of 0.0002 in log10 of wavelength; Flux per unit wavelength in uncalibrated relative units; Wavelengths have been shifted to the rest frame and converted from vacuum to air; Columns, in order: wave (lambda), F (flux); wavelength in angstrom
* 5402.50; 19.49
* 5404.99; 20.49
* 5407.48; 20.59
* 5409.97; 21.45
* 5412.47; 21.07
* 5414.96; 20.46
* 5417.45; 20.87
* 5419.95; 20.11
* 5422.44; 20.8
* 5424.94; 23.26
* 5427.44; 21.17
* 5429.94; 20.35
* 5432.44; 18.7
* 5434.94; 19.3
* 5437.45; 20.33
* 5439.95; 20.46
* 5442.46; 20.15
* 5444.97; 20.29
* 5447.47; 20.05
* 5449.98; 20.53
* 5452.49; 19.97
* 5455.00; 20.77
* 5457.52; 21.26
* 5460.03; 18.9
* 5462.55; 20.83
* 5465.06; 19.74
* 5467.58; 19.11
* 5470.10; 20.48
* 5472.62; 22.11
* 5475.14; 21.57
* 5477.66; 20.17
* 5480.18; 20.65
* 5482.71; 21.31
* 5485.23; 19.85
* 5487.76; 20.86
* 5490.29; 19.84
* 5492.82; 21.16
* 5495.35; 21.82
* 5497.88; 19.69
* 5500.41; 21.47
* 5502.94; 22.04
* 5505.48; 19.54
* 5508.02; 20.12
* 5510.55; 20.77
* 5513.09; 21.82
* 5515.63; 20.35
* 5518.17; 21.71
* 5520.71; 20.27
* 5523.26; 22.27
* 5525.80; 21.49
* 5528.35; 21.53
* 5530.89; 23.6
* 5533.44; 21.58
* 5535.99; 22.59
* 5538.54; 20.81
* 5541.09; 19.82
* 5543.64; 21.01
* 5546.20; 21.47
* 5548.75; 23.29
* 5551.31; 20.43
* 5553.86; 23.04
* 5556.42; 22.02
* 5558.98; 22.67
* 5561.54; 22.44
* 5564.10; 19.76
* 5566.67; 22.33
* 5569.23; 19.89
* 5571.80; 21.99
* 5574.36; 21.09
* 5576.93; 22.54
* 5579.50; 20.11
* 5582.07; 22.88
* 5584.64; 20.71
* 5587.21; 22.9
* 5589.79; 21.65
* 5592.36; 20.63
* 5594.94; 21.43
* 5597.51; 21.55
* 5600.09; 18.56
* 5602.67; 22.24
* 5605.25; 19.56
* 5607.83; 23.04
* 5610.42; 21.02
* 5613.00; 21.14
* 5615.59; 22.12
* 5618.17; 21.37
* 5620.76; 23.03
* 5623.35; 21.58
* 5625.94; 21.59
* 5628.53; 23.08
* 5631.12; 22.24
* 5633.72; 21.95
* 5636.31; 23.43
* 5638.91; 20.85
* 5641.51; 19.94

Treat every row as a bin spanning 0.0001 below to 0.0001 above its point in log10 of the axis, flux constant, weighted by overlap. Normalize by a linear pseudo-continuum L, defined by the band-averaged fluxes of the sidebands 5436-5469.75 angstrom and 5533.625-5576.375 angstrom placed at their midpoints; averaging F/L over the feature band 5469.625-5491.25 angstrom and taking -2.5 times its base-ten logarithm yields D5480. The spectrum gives -0.01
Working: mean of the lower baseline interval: 20.2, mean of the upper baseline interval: 21.6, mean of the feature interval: 20.8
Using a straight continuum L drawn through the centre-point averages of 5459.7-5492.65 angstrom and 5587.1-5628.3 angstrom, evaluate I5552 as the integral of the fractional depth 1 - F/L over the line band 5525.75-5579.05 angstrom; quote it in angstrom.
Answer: -1.56 angstrom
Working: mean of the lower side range 20.5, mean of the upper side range 21.5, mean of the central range 21.7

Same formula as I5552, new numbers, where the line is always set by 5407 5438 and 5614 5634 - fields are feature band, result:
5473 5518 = 0.8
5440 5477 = 0.9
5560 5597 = 0.5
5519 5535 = -0.3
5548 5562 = -0.4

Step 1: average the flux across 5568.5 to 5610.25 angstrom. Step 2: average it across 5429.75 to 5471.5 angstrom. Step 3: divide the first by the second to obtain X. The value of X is 1.06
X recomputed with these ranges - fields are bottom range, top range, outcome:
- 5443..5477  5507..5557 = 1.05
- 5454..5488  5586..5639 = 1.06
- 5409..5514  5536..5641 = 1.05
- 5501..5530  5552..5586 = 1.02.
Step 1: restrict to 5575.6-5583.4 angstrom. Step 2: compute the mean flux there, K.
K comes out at 21.8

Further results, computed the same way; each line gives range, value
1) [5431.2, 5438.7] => 19.4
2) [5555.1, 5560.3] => 22.3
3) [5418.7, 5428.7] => 21.3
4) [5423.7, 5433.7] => 20.9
